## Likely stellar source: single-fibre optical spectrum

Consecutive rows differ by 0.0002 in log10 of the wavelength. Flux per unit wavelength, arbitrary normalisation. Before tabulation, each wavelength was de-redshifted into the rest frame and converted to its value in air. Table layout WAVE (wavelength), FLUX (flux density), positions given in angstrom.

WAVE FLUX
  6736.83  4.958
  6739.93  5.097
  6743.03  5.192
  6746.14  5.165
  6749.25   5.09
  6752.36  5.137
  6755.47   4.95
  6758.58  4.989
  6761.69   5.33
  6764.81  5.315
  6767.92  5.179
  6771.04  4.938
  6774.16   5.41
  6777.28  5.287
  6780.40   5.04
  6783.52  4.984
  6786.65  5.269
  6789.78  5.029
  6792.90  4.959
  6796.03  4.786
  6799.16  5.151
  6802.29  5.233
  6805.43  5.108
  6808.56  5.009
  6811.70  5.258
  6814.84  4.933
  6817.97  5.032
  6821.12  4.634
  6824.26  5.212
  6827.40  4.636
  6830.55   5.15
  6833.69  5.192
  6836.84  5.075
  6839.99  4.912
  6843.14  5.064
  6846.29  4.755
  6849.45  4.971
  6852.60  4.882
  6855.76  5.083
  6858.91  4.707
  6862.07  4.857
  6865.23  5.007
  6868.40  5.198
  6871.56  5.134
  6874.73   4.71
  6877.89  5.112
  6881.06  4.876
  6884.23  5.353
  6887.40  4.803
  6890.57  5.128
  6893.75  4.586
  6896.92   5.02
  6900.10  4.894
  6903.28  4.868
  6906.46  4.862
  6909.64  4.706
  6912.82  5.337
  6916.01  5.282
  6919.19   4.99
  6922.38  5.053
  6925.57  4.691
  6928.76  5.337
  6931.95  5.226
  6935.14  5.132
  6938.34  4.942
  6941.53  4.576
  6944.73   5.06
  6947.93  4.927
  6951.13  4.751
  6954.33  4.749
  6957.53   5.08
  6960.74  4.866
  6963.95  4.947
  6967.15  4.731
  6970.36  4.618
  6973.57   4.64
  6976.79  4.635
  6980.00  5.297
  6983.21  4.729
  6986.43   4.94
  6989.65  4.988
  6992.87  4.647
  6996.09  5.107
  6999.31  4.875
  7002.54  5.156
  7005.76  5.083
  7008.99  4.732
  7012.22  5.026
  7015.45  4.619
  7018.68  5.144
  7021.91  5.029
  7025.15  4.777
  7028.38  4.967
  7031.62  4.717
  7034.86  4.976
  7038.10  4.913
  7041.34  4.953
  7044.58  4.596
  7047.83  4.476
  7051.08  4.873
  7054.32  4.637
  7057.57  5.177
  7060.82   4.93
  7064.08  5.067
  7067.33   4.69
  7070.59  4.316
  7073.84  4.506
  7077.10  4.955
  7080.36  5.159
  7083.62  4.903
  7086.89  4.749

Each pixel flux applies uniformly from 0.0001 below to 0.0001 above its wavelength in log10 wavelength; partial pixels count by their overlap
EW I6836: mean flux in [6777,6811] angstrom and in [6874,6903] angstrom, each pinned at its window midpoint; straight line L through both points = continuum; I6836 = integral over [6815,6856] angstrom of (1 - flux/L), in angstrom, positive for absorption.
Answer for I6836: 0.4 angstrom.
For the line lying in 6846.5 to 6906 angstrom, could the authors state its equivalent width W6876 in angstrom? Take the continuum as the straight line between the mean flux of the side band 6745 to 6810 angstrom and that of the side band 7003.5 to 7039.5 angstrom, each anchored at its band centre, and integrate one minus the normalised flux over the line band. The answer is 1.0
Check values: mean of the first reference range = 5.11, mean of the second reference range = 4.91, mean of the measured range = 4.95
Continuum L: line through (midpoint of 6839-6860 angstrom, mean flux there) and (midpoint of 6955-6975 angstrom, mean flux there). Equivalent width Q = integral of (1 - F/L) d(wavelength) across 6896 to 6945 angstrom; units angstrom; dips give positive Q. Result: -1.5 angstrom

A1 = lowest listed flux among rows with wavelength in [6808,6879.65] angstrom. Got 4.634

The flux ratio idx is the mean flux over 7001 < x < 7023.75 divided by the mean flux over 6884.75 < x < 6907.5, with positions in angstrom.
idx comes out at 1.0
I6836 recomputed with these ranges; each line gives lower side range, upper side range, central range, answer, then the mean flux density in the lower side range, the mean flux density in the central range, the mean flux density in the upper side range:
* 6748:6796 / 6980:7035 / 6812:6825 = 0.3 angstrom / 5.12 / 4.97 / 4.92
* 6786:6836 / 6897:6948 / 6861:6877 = 0.1 angstrom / 5.03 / 4.99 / 5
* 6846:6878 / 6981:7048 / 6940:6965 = 0.2 angstrom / 4.95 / 4.87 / 4.89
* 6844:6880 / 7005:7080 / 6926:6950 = -0.5 angstrom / 4.95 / 5.01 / 4.84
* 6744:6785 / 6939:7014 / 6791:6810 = 0.2 angstrom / 5.14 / 5.04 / 4.88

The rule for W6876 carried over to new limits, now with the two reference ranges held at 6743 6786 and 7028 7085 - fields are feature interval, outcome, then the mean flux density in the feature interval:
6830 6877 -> 0.62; 4.98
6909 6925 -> -0.31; 5.07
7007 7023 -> -0.15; 4.91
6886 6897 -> 0.30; 4.87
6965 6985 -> 0.52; 4.78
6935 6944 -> 0.16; 4.86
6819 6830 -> 0.45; 4.86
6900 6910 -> 0.30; 4.84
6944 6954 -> 0.12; 4.88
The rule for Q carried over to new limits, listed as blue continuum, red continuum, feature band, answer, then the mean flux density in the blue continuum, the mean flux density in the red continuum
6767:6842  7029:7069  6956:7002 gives 0.3 angstrom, 5.06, 4.84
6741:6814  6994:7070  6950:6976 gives 0.8 angstrom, 5.12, 4.88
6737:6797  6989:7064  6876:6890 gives -0.1 angstrom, 5.11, 4.89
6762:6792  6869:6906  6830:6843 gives -0.1 angstrom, 5.16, 4.96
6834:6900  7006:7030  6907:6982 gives 0.0 angstrom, 4.96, 4.91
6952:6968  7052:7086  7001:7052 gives -0.3 angstrom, 4.88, 4.83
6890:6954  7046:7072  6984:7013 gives -0.5 angstrom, 4.96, 4.77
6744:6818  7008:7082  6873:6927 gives 0.3 angstrom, 5.11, 4.84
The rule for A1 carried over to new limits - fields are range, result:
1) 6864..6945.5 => 4.576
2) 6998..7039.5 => 4.619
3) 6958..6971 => 4.618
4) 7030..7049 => 4.476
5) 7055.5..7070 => 4.69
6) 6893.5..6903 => 4.586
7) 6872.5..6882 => 4.71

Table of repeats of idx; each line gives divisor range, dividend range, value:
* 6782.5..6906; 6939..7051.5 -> 0.98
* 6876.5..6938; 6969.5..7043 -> 0.98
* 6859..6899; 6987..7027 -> 0.99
